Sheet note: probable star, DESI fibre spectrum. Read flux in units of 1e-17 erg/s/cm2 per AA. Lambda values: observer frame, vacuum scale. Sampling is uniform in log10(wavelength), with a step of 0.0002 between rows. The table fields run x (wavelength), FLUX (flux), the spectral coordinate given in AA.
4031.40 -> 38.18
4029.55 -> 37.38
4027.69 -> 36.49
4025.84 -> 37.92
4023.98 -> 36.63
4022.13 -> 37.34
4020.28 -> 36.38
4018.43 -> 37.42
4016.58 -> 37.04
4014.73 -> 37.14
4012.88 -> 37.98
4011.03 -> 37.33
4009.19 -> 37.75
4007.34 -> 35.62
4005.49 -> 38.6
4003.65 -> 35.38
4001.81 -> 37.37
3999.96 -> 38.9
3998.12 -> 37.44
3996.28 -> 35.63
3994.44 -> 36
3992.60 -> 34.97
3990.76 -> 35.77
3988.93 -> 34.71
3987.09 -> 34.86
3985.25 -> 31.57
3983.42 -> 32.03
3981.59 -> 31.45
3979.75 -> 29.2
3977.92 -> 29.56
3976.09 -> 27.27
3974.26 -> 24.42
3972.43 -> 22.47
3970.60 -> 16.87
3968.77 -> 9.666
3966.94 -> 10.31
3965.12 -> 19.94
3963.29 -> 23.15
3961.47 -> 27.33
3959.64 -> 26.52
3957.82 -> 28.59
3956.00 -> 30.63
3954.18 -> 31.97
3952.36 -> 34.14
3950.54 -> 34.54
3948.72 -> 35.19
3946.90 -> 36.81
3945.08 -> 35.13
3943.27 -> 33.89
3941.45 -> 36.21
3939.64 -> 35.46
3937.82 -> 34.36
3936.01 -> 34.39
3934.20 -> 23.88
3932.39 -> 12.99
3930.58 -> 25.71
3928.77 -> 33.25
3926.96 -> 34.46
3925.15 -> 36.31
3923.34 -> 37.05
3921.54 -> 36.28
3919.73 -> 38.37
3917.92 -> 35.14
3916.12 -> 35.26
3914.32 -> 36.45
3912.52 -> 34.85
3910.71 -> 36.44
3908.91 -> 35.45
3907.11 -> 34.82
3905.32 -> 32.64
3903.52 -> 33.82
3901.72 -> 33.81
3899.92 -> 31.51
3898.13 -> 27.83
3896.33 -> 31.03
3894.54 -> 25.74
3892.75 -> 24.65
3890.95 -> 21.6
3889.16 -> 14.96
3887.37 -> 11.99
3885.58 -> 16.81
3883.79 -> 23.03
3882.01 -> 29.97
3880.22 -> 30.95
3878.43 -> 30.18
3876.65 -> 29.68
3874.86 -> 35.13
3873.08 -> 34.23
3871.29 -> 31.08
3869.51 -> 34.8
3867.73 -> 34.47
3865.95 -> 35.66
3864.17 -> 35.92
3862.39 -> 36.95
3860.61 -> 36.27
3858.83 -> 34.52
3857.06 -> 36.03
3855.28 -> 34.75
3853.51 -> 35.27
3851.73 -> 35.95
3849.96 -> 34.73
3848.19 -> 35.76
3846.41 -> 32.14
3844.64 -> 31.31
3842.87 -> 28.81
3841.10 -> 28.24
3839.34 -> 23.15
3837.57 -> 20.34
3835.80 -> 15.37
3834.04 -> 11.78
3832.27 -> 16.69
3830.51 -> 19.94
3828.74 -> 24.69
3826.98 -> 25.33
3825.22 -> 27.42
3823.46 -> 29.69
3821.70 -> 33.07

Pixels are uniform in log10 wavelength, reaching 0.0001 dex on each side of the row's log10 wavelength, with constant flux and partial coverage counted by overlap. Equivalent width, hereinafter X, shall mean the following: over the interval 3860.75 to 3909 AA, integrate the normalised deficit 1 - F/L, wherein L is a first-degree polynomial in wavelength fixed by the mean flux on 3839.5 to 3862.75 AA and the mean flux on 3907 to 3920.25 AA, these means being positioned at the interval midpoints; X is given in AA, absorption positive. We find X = 7.1 AA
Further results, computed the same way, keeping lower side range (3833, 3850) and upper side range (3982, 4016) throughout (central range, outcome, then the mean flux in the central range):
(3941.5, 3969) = 3.7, 28.6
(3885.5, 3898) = 3.2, 21.7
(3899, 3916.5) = -2.6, 34.5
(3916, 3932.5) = -1.2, 33.3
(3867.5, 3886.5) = -1.3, 29.8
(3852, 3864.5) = -4.2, 35.7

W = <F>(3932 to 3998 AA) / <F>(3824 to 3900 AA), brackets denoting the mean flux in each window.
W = 1.04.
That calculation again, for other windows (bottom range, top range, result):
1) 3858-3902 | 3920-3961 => 1.10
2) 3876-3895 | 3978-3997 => 1.42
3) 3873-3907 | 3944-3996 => 1.05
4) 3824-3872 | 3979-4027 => 1.21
